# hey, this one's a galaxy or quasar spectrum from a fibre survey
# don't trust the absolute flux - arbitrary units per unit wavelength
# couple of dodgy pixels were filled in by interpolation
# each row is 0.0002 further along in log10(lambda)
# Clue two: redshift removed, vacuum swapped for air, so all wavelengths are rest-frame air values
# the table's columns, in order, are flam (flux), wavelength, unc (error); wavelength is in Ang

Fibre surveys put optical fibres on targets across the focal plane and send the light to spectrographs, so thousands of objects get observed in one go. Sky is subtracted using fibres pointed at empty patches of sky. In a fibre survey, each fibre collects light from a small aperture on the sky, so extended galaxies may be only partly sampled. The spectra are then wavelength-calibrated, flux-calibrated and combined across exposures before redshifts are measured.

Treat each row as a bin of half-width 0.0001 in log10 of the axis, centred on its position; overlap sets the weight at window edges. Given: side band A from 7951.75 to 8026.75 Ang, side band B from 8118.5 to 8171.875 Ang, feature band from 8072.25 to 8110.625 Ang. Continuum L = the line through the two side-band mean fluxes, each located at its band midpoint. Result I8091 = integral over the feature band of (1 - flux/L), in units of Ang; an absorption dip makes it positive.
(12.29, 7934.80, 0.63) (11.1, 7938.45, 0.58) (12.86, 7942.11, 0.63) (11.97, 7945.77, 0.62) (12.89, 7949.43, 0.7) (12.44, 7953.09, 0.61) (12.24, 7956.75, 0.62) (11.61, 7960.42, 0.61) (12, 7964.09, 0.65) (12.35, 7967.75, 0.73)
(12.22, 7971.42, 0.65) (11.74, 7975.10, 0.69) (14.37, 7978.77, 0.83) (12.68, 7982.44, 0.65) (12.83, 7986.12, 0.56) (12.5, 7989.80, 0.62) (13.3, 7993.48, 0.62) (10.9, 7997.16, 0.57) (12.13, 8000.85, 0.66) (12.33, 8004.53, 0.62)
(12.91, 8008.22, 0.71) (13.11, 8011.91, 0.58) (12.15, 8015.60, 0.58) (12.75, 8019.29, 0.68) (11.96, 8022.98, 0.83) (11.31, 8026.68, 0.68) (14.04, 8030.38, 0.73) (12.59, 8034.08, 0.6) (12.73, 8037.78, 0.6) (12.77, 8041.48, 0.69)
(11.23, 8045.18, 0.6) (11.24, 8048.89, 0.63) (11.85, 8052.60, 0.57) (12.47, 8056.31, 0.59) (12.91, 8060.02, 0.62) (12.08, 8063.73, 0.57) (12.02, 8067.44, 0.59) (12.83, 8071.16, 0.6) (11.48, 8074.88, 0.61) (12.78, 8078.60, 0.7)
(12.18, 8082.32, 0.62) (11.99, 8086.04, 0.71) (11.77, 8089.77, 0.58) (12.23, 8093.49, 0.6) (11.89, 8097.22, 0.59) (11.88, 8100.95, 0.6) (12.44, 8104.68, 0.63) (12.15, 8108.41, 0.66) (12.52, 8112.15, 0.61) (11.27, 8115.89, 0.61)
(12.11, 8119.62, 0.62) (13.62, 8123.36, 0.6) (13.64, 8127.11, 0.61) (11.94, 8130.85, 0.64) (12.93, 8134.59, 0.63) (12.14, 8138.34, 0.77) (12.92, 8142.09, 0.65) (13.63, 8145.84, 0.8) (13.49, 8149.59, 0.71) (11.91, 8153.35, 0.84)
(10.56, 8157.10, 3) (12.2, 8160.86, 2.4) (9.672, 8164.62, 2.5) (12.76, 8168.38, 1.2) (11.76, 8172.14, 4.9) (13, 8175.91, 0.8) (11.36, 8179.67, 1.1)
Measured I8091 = 0.9 Ang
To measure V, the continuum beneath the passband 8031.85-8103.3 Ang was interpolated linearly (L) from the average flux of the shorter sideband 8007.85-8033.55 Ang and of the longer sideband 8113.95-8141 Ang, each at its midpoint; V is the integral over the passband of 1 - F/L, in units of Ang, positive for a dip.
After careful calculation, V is 2.3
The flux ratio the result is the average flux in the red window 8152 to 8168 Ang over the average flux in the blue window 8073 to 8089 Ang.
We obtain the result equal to 0.9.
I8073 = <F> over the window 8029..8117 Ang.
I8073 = 12.2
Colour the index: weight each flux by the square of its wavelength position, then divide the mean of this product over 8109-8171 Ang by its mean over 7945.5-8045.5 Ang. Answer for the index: 1.0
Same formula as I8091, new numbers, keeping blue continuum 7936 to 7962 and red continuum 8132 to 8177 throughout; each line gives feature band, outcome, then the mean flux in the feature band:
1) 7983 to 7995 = -0.7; 12.8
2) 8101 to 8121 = 0.2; 12.1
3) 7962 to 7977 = 0.1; 12.1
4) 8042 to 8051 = 0.5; 11.5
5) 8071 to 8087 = 0.0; 12.2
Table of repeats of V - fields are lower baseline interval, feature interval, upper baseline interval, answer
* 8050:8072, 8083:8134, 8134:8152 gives 1.7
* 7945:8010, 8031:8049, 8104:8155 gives 0.3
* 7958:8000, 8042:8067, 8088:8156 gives 0.8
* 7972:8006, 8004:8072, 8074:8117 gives -0.3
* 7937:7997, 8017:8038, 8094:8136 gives -0.2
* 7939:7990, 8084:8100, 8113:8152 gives 0.9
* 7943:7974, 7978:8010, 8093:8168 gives -1.0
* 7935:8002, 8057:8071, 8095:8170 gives -0.1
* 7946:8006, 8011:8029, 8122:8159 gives 0.3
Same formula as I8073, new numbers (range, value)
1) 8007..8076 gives 12.3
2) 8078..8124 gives 12.2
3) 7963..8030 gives 12.5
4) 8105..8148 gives 12.6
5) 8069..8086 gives 12.3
